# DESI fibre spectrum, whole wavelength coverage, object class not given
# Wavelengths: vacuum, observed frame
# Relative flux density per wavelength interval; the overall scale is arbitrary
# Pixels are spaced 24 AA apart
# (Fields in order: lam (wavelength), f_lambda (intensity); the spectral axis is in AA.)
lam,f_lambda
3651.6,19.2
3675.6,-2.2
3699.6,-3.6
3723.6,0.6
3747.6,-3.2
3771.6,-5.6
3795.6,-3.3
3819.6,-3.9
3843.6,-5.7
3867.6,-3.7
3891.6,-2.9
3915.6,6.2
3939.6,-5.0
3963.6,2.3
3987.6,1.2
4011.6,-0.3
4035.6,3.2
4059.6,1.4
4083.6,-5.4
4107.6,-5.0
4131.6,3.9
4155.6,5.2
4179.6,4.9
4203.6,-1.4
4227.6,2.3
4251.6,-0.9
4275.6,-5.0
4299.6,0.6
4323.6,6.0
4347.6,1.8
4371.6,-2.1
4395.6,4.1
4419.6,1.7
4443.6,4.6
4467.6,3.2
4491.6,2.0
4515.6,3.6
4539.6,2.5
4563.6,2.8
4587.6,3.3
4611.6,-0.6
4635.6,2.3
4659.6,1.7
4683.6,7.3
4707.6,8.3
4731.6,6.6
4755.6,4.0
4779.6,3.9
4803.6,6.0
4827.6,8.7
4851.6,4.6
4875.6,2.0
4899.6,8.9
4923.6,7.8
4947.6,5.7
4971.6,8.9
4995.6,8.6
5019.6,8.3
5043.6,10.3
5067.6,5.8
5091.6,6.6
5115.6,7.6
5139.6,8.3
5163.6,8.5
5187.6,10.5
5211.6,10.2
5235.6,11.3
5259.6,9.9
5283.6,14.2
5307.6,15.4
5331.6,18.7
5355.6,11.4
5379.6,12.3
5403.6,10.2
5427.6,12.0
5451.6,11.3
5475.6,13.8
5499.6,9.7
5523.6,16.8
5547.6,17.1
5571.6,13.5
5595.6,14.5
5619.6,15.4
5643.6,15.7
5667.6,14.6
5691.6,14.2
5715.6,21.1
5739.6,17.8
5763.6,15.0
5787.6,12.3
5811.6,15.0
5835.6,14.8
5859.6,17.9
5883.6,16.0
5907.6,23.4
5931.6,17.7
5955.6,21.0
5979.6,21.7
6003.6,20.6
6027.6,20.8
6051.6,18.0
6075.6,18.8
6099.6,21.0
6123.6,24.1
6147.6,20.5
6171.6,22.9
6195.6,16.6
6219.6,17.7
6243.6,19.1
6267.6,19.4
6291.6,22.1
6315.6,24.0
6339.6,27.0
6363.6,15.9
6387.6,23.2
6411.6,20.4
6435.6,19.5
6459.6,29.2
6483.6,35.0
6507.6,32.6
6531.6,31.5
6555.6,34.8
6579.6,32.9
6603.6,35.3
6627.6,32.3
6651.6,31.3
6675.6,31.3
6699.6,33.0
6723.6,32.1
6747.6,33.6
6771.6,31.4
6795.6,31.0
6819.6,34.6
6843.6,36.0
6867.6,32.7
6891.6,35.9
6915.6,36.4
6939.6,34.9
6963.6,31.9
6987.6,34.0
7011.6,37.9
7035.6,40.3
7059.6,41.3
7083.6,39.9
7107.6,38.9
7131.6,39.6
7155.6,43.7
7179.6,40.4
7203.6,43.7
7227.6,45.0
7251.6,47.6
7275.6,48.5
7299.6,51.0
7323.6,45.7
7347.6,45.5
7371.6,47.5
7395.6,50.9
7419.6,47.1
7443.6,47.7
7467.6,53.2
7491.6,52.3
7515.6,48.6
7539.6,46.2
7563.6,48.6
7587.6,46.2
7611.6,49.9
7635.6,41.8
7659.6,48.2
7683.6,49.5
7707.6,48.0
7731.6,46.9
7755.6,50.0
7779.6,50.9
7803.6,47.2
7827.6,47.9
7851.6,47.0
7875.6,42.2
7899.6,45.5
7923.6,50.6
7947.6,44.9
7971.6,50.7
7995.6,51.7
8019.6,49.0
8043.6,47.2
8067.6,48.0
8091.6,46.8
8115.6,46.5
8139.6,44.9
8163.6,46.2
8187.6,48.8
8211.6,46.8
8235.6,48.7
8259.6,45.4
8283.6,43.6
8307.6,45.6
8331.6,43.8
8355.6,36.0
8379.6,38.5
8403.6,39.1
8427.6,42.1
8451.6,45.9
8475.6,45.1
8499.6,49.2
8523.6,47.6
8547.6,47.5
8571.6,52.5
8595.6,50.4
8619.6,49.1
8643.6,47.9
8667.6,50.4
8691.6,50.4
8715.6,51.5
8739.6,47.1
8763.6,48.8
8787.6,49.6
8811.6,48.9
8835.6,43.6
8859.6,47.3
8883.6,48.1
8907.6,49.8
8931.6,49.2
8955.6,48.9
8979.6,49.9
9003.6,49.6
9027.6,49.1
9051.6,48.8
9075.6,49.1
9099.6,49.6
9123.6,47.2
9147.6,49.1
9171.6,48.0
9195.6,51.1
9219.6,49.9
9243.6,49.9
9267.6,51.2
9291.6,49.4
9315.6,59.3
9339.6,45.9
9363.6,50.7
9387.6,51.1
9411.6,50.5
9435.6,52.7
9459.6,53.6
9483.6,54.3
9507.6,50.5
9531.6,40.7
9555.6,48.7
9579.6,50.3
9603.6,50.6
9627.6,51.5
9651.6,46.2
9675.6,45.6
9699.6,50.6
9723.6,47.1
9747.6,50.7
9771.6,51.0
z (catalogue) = 0.617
